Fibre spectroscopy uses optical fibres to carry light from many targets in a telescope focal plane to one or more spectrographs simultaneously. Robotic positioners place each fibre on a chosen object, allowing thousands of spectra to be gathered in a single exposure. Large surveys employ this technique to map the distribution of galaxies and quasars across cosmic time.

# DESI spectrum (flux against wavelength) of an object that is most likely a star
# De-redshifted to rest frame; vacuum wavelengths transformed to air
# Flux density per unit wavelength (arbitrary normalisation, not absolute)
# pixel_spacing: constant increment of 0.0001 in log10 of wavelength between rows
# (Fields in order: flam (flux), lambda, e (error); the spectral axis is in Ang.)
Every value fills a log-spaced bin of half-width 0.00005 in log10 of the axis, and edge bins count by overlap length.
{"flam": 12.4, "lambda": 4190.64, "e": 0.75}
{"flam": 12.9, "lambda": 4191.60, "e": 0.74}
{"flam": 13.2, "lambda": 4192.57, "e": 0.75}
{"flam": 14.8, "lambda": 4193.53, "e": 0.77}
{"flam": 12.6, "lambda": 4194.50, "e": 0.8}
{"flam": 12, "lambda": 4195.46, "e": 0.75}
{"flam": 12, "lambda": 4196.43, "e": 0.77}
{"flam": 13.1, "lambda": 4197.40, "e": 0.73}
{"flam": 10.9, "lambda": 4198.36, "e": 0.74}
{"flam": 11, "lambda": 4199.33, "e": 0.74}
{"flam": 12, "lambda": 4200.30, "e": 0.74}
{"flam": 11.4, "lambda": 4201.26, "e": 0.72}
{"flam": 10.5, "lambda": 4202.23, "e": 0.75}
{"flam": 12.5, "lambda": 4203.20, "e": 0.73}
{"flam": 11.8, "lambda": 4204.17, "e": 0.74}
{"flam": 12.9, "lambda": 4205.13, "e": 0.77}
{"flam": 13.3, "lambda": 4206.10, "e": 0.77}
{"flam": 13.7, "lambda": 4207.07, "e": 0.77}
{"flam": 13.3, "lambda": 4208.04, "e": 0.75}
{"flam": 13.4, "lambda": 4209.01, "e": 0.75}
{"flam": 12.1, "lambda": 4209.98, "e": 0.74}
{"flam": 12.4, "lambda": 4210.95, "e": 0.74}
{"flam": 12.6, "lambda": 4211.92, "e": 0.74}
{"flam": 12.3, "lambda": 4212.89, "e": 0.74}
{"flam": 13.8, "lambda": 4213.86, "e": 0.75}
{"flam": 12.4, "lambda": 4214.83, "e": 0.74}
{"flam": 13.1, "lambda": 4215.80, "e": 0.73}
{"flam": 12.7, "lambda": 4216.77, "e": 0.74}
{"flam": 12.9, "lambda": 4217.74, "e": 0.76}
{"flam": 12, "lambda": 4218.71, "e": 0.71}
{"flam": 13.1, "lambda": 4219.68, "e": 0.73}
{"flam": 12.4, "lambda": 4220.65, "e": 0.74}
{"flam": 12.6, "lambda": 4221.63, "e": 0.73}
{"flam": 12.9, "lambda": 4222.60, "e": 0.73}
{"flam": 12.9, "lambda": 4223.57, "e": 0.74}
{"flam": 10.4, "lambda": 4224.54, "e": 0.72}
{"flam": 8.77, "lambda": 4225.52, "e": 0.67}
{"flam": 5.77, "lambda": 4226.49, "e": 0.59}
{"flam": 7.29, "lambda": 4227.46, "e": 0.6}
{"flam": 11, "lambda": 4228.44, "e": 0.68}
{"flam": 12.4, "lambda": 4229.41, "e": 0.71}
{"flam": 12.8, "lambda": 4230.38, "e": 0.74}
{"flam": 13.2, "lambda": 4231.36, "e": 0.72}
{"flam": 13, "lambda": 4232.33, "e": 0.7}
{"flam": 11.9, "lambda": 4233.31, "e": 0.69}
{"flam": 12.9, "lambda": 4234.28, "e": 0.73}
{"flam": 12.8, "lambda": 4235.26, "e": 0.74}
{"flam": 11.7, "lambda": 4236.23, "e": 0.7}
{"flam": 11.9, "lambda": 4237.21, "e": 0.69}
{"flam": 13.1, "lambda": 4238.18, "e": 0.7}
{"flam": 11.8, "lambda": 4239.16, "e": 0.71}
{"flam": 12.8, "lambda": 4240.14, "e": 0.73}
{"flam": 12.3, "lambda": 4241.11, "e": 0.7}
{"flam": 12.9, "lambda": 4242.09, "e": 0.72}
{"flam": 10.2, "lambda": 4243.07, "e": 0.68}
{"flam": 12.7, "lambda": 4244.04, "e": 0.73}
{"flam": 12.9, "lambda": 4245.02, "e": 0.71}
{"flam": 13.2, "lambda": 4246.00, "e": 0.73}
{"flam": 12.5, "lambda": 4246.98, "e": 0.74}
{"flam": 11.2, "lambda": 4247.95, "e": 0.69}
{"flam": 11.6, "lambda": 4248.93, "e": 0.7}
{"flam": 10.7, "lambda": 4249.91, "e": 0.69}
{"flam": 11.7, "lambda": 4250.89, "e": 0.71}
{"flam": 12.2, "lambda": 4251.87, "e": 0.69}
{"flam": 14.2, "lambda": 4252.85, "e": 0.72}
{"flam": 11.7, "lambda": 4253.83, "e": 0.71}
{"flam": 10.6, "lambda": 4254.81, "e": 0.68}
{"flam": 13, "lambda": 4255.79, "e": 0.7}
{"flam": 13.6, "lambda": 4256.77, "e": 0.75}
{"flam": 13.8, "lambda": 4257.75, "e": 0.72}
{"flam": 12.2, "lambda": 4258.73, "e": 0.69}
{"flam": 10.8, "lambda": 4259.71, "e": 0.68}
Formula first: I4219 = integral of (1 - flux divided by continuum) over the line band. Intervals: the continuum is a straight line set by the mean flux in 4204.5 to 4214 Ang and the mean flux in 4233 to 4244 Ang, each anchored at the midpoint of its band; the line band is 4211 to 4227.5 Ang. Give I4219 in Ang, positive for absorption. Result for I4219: 1.2 Ang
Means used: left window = 12.9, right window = 12.2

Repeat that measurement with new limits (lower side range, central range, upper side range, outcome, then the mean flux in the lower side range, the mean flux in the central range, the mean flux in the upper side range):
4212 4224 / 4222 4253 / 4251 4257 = 2.0 Ang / 12.8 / 11.8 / 12.4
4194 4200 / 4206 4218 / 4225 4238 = -1.3 Ang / 11.9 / 12.9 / 11.2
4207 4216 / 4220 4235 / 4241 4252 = 1.3 Ang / 12.9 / 11.4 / 12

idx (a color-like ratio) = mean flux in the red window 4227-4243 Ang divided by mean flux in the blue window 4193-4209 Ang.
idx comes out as 1.0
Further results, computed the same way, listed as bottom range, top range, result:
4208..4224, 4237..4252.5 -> 0.95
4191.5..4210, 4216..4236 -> 0.94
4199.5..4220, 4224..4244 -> 0.91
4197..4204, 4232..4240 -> 1.07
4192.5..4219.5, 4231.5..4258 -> 0.98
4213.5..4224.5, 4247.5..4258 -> 0.96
